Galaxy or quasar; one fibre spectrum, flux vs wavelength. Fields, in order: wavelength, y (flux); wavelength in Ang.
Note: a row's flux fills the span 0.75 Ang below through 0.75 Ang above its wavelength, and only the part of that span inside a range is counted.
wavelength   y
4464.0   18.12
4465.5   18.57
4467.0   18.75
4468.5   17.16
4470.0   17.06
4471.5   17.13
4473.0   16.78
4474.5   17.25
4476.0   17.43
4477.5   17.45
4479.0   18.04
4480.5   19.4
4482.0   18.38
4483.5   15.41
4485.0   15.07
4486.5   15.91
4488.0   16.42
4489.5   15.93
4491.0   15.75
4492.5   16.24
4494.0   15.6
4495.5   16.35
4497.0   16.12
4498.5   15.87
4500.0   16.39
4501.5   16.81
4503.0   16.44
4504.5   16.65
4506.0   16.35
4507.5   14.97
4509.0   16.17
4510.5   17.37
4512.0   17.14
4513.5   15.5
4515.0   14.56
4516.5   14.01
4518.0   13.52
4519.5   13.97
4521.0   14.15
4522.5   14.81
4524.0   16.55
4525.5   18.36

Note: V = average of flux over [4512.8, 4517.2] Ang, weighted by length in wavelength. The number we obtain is 14.7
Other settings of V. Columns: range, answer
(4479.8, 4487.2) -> 16.8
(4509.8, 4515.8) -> 16.1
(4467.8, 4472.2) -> 17.1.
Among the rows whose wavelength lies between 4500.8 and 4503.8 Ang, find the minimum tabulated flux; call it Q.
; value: 16.44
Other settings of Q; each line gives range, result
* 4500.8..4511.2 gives 14.97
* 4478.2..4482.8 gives 18.04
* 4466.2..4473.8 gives 16.78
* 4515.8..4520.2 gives 13.52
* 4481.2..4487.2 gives 15.07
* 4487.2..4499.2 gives 15.6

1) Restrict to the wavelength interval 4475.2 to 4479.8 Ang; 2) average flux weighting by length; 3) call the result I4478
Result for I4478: 17.7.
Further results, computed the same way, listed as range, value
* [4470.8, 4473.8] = 17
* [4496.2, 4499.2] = 16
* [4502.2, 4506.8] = 16.5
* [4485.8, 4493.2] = 16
